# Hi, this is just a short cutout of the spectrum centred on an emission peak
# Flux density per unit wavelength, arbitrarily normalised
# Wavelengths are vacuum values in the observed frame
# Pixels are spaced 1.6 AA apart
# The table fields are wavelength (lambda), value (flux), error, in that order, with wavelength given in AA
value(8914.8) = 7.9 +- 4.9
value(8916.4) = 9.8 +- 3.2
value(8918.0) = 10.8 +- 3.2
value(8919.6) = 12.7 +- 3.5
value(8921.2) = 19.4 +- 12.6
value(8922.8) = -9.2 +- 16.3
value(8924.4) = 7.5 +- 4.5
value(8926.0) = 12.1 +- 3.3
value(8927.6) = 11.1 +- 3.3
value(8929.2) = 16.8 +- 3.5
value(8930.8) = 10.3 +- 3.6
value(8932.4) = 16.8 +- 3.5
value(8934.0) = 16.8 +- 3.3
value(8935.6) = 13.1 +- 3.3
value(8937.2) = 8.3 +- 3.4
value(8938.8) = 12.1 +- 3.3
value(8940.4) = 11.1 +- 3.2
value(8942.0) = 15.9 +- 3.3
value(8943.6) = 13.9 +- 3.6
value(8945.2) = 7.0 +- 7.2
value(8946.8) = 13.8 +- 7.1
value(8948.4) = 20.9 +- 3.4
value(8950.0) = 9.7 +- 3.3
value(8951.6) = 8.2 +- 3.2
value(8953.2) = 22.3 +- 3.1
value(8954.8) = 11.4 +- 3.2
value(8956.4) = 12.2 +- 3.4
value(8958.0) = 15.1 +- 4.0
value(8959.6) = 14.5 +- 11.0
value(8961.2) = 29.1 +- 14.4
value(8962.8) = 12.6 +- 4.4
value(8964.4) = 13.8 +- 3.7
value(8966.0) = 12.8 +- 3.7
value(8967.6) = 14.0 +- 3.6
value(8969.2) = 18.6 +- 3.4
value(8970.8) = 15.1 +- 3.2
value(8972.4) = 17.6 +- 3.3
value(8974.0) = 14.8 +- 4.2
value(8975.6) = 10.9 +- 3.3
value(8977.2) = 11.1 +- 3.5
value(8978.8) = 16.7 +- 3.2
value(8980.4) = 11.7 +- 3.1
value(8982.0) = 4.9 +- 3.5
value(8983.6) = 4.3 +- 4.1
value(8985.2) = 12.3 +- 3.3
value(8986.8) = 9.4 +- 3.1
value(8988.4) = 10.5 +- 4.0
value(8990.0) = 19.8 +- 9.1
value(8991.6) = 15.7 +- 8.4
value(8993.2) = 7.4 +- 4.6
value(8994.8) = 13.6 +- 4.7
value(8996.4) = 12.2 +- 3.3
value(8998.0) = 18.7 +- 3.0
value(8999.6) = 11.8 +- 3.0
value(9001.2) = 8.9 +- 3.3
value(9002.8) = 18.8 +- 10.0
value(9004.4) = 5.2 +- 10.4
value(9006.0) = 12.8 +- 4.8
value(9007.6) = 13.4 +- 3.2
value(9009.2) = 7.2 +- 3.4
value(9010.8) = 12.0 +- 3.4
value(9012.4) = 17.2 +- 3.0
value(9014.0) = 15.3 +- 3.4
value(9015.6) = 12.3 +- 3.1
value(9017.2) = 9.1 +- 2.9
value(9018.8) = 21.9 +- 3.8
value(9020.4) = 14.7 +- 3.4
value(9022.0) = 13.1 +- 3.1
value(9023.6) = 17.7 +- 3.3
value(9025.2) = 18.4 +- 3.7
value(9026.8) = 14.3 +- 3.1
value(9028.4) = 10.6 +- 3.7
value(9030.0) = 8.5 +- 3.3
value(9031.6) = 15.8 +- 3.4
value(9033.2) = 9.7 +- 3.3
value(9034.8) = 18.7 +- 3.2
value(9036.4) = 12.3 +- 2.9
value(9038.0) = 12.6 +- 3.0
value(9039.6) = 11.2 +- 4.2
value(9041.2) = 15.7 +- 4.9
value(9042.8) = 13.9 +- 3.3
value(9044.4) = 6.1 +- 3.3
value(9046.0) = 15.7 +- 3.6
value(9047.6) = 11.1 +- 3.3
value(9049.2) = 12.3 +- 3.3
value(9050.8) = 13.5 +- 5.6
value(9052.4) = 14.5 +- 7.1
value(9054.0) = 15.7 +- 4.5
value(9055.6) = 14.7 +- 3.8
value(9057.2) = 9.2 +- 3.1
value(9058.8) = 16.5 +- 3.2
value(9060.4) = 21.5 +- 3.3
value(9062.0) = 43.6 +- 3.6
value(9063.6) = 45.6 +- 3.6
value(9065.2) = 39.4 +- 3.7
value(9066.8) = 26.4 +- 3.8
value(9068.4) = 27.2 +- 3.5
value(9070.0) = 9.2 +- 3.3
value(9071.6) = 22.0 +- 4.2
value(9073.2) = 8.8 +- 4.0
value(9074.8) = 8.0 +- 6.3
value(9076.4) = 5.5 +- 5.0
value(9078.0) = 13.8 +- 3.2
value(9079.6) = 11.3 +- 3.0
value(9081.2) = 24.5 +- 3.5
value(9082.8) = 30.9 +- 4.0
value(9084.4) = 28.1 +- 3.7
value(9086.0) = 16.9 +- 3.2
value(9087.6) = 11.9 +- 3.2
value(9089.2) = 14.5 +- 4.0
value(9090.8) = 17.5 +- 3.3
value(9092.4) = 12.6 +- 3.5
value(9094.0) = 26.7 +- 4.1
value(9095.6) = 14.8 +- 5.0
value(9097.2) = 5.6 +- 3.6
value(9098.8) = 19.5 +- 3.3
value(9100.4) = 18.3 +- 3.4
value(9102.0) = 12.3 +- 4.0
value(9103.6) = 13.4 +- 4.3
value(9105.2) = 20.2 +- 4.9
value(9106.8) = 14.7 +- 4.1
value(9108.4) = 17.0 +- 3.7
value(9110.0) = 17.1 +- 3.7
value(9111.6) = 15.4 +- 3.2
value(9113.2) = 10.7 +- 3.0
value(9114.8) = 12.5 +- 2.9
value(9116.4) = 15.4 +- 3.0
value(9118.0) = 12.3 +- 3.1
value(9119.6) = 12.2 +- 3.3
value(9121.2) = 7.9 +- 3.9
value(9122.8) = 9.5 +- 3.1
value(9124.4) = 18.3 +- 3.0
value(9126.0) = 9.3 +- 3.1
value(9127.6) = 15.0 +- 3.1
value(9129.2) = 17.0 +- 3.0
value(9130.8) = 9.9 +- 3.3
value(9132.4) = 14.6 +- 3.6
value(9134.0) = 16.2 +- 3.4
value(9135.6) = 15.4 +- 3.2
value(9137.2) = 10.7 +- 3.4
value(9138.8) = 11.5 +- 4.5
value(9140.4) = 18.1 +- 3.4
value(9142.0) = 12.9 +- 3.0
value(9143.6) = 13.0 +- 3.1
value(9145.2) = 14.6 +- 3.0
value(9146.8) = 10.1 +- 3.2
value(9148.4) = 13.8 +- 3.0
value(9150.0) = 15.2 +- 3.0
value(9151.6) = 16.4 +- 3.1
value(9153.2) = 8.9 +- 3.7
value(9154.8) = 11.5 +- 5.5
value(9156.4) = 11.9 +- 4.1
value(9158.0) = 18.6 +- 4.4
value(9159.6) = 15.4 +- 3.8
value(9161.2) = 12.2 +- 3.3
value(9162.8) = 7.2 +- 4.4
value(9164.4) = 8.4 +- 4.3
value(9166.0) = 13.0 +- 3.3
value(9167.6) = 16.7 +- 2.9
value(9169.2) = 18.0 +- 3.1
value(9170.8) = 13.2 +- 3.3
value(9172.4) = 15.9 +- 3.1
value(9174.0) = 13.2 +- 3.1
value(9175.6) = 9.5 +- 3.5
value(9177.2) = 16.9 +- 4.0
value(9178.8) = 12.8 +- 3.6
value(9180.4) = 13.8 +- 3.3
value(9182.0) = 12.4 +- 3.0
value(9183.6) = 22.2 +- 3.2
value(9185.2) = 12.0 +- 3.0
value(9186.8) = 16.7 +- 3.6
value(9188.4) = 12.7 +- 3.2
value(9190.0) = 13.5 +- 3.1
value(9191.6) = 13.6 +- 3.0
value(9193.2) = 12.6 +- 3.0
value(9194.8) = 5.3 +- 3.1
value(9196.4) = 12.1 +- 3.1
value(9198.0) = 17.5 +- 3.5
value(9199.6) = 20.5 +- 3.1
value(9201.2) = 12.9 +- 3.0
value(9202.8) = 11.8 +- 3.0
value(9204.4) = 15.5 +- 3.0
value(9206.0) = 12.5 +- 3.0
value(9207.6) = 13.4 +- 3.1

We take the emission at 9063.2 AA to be [S II]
